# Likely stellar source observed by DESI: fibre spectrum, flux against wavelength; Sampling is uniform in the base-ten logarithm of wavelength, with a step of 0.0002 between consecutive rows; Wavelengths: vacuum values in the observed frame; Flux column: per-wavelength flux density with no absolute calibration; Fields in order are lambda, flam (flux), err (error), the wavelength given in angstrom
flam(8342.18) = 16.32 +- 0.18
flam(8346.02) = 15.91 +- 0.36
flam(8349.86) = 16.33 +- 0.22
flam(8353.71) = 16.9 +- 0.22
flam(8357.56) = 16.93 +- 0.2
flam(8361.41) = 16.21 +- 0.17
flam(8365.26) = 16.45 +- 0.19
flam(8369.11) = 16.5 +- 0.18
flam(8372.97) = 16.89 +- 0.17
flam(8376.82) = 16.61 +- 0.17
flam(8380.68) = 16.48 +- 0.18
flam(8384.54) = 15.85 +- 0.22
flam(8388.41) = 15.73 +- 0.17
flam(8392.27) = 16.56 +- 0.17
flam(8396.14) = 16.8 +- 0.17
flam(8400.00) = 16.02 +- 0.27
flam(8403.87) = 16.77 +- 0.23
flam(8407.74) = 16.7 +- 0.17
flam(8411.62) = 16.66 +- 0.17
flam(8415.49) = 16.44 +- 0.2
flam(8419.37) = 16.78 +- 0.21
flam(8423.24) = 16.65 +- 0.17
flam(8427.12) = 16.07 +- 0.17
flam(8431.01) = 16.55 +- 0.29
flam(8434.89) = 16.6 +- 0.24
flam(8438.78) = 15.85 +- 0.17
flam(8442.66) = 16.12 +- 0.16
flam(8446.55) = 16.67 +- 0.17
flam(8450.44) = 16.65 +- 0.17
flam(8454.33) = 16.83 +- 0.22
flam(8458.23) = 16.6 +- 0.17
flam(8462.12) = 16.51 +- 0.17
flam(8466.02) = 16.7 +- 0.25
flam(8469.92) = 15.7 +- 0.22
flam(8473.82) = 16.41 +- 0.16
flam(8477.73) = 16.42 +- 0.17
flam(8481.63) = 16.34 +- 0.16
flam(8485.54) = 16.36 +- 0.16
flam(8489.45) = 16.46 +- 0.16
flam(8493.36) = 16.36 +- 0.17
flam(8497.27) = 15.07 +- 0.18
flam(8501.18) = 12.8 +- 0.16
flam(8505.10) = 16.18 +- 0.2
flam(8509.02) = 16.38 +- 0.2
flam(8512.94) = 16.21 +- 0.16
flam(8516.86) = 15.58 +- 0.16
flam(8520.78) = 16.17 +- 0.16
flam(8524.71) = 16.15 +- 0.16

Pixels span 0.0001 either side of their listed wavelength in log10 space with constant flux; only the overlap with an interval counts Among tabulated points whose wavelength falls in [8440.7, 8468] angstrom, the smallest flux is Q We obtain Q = 16.12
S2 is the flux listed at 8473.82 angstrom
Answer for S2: 16.41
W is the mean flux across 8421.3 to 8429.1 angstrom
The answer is 16.4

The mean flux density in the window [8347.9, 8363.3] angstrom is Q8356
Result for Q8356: 16.6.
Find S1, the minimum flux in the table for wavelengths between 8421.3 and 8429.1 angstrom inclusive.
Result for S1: 16.07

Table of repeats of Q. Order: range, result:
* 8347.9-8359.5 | 16.33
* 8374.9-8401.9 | 15.73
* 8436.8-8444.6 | 15.85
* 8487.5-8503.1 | 12.8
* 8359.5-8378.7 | 16.21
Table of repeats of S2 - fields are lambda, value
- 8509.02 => 16.38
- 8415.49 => 16.44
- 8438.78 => 15.85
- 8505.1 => 16.18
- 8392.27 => 16.56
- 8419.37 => 16.78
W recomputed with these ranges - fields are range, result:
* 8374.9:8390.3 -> 16.2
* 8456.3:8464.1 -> 16.6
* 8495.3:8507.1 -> 14.7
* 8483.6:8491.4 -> 16.4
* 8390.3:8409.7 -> 16.6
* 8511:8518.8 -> 15.9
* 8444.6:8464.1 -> 16.7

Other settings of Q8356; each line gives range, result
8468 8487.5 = 16.2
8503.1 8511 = 16.2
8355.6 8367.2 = 16.5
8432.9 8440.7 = 16.2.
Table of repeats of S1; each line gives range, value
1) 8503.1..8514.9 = 16.18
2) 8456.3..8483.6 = 15.7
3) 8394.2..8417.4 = 16.02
